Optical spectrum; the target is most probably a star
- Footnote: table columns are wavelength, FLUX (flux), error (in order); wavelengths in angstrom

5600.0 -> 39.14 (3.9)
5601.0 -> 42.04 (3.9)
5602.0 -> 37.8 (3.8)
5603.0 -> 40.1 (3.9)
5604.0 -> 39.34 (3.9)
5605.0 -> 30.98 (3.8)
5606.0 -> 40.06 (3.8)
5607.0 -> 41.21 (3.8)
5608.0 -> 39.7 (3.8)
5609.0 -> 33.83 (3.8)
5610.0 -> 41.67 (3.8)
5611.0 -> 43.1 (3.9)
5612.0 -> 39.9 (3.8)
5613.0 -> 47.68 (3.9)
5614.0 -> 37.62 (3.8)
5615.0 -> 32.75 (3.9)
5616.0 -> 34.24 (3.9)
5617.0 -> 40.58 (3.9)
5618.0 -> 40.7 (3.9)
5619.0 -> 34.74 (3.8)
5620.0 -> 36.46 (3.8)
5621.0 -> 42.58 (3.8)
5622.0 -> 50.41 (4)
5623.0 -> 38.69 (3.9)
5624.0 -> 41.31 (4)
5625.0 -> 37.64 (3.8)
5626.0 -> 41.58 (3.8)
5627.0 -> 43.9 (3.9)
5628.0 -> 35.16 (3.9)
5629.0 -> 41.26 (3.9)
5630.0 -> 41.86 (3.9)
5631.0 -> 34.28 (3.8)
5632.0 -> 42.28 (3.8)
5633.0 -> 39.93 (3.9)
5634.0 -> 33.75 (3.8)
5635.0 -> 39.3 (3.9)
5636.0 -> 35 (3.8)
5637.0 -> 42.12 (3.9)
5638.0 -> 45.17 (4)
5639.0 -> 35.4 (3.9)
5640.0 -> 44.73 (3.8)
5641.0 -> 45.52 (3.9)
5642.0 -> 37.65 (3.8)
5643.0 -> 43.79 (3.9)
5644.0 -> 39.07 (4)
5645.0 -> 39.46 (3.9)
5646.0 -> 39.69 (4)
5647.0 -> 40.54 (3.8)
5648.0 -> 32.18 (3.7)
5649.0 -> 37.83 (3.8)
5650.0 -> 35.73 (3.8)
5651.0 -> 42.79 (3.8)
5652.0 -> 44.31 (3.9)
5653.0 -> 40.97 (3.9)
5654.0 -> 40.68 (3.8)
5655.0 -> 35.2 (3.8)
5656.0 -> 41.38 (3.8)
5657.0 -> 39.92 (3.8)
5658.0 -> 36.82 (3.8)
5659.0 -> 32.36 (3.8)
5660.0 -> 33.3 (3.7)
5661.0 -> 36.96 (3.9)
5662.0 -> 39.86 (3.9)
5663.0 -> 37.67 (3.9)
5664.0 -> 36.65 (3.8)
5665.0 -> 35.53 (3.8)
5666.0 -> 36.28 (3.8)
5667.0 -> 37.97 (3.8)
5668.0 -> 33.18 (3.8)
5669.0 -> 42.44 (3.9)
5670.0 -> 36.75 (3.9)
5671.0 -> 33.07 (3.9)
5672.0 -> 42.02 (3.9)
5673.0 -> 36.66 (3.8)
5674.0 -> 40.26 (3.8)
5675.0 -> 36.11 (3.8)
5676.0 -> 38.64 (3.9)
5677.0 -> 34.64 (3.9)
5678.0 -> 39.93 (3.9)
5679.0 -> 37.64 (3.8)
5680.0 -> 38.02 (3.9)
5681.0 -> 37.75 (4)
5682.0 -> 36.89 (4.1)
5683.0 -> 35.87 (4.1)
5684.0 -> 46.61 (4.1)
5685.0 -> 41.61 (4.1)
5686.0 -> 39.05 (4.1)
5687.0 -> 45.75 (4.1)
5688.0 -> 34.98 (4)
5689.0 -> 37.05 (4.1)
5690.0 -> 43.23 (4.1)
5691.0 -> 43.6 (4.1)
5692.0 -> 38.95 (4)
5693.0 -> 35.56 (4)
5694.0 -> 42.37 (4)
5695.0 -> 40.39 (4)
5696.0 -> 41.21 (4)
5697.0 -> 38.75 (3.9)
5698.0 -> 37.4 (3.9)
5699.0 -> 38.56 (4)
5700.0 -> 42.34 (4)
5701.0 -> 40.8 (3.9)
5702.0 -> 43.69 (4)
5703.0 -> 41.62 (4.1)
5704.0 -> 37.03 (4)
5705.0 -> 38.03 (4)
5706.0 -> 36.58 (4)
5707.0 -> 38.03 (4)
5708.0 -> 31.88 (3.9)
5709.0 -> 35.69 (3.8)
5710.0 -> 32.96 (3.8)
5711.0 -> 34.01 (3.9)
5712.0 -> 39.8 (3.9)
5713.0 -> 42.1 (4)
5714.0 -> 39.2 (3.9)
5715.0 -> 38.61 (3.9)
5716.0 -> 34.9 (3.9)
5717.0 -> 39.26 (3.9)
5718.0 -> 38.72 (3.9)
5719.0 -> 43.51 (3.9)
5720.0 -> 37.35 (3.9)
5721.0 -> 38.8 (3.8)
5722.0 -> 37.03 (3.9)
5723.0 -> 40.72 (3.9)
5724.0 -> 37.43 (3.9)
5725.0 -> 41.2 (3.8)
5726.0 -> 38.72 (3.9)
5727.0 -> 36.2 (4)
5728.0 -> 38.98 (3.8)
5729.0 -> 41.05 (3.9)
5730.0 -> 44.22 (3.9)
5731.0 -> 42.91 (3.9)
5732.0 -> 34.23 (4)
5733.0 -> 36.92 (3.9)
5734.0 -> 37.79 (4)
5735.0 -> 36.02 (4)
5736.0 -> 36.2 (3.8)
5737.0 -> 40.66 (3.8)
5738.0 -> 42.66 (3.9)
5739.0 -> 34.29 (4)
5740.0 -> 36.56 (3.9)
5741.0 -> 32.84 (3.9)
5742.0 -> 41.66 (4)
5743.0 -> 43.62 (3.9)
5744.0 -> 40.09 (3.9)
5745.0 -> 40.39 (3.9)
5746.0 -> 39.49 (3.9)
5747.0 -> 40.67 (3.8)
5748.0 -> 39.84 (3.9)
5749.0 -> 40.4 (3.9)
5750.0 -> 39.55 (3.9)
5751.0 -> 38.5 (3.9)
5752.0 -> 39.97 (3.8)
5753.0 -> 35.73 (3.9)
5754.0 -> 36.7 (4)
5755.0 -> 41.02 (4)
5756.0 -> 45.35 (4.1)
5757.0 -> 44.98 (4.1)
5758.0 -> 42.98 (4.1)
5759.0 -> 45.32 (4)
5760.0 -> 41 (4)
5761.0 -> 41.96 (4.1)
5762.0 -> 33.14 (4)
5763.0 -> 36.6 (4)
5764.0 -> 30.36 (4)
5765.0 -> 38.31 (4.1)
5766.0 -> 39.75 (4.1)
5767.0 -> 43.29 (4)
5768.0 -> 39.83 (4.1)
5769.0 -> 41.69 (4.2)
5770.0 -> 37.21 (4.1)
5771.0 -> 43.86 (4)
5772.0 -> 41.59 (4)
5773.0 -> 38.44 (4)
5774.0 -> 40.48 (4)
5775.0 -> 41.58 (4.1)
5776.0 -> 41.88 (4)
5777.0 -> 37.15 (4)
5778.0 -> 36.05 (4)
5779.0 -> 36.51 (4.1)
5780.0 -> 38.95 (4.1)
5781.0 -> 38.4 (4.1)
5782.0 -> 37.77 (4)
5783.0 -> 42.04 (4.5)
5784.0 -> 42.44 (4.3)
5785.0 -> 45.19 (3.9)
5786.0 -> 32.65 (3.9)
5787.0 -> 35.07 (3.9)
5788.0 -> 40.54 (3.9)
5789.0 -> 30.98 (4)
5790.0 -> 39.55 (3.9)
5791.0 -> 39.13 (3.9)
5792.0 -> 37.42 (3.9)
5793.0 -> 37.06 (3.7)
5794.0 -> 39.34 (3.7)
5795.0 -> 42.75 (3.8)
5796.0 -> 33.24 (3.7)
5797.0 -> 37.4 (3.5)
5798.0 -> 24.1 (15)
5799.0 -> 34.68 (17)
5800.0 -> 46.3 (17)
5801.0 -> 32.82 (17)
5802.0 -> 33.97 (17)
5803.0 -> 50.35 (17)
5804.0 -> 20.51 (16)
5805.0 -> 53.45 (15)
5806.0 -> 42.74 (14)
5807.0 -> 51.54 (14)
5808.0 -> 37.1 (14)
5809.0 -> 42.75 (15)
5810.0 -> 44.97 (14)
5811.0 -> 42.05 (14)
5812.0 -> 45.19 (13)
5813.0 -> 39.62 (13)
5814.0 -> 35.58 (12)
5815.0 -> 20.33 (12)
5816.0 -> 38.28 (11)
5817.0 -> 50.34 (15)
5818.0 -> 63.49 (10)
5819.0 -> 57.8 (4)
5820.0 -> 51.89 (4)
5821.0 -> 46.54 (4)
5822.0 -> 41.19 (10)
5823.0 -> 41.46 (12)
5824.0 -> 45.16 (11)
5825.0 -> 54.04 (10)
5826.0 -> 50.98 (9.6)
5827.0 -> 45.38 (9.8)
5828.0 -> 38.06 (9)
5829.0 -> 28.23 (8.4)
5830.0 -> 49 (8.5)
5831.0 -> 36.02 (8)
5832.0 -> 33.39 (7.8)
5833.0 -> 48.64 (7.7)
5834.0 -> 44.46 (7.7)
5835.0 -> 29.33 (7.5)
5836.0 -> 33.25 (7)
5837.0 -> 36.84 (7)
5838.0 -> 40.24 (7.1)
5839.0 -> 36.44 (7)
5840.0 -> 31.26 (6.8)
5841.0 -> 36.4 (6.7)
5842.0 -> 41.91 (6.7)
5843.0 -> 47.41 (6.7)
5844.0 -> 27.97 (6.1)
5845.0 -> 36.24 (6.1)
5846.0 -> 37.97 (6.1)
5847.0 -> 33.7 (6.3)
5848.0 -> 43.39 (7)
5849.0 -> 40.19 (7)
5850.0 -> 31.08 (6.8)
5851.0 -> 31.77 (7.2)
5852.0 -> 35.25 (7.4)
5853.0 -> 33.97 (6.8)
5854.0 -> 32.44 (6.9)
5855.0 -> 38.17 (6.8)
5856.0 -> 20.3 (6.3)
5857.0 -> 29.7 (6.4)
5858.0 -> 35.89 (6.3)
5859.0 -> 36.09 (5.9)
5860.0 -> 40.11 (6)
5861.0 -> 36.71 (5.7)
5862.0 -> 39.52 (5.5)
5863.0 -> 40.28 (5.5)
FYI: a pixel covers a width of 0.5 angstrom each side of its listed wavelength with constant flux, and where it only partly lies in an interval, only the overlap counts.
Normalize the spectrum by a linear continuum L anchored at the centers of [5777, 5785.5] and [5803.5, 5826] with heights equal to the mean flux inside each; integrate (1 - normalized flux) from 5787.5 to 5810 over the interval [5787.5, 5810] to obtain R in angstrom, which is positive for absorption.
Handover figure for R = 1.74 angstrom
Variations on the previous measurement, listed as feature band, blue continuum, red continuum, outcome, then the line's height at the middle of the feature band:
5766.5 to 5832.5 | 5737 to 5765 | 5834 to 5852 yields -4.83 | 37.9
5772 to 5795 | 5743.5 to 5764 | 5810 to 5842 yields 1.09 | 40.7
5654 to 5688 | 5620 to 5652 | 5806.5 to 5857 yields 1.74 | 40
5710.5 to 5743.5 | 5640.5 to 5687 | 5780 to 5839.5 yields 0.52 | 39.4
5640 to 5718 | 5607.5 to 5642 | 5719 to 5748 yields 1.52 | 39.4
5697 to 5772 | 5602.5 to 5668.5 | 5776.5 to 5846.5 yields 0.88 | 39.5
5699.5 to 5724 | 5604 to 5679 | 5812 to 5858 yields 0.36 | 39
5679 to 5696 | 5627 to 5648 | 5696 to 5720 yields -0.44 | 38.8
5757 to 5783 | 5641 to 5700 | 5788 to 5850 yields 0.08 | 39.7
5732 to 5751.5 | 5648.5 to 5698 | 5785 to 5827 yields 0.58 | 39.9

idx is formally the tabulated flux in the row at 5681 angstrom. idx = 37.75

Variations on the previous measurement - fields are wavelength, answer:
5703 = 41.62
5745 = 40.39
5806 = 42.74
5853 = 33.97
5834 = 44.46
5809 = 42.75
